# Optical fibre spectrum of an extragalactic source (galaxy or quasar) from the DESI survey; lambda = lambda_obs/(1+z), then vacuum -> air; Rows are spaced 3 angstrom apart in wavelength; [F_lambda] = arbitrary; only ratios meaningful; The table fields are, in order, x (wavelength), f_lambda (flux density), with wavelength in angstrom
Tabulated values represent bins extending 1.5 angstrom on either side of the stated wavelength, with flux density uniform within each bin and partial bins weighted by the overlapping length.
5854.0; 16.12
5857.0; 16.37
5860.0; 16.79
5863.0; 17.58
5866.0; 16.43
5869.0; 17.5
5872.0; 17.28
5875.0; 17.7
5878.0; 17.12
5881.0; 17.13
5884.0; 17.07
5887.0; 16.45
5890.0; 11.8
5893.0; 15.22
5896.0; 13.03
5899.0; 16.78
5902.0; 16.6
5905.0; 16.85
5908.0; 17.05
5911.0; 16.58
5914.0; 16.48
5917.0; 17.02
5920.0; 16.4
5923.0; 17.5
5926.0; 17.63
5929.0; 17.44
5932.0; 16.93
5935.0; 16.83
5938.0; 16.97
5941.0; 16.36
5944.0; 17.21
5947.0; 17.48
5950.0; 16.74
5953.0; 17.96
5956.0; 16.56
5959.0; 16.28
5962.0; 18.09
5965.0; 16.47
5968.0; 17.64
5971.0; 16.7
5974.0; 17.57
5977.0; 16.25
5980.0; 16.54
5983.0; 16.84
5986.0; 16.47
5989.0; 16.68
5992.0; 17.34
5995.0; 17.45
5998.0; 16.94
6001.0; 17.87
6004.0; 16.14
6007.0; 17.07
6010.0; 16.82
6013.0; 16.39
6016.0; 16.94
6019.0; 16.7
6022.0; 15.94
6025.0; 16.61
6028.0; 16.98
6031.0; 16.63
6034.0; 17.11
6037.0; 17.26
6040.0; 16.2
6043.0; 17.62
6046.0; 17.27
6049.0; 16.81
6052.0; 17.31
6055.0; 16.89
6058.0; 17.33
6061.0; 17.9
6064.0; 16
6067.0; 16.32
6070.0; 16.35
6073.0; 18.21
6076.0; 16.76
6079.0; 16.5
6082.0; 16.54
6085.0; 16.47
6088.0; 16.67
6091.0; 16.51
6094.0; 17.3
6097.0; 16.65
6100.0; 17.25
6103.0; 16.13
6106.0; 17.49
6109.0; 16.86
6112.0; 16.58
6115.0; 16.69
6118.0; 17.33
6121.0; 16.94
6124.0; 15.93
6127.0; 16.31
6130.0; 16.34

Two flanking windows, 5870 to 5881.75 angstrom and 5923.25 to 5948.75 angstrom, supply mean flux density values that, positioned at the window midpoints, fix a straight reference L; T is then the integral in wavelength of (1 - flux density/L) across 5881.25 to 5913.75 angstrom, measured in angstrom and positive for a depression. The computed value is 2.7 angstrom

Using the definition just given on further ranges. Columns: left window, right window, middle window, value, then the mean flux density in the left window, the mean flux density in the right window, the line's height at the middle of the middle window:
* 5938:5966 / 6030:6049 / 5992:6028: 0.4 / 17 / 17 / 17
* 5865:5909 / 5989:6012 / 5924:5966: -1.1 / 16.3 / 17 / 16.7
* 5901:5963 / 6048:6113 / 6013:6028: 0.3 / 17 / 16.9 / 16.9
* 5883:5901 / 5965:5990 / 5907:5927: -1.8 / 15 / 16.8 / 15.6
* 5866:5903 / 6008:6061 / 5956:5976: -0.6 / 16.1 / 16.9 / 16.6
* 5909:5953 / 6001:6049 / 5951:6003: -0.4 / 17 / 16.8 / 16.9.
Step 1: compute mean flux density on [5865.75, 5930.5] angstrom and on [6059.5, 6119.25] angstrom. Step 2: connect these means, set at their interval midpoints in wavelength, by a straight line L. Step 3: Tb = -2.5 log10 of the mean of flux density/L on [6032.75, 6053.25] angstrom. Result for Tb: -0.02 mag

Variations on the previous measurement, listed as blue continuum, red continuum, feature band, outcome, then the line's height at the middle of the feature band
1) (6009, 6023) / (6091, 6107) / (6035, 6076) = -0.019 mag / 16.7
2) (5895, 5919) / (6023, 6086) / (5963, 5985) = -0.017 mag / 16.6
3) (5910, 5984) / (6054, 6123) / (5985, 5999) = -0.004 mag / 16.9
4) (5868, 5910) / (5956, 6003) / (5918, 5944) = -0.028 mag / 16.6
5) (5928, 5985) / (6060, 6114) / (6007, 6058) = 0.001 mag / 16.9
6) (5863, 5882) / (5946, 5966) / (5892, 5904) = 0.114 mag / 17.2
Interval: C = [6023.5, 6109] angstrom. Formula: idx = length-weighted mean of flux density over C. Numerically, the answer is 16.9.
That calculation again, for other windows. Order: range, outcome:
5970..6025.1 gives 16.8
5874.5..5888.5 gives 17.1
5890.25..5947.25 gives 16.5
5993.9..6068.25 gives 16.9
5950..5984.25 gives 17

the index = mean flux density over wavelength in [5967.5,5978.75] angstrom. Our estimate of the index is 17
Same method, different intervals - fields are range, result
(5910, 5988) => 17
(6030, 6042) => 16.8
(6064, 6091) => 16.7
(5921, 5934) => 17.3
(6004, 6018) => 16.7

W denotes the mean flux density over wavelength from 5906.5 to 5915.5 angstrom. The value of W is 16.7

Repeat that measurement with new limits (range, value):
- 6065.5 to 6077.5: 16.9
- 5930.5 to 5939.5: 16.9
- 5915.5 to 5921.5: 16.7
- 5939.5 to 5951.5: 16.9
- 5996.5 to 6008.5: 17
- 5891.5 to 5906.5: 15.7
